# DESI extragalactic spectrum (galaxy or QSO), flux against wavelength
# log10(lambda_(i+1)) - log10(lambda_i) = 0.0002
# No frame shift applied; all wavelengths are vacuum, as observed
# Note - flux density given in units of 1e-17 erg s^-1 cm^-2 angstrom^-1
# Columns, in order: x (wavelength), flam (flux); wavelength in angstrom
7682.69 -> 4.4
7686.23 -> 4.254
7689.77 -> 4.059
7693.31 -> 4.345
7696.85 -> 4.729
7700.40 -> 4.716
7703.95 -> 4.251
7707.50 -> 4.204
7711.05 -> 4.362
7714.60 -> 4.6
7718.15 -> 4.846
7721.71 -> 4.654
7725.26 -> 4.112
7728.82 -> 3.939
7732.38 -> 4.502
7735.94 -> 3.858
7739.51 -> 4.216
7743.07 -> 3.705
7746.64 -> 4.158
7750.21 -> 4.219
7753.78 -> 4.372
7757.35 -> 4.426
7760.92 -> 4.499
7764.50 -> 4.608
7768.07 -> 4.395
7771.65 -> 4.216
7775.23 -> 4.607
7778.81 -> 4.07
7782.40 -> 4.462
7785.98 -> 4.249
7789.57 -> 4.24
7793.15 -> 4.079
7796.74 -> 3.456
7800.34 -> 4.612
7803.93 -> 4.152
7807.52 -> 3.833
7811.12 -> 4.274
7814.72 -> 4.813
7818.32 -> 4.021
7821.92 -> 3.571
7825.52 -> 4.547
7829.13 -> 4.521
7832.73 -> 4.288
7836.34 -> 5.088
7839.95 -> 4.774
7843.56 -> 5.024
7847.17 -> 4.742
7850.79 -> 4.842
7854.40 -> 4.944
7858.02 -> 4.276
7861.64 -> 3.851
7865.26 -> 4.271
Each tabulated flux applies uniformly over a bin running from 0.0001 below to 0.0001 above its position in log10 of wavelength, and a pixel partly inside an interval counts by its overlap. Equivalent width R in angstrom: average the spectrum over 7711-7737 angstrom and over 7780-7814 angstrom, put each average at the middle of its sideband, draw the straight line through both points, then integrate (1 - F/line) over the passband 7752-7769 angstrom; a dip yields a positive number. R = -0.8 angstrom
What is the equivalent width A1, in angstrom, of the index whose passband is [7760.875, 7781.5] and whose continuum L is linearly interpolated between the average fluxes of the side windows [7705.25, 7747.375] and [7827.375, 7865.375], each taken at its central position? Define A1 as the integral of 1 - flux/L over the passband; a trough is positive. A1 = 0.0 angstrom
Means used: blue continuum 4.27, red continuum 4.62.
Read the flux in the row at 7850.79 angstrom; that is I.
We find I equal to 4.842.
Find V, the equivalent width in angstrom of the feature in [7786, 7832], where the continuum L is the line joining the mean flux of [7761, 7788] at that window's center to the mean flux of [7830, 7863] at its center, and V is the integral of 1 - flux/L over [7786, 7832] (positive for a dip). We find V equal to 3.4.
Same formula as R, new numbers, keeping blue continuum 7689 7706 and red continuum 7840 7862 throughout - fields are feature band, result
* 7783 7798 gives 1.70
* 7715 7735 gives 0.35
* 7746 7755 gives 0.53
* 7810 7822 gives 0.97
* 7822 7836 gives 0.70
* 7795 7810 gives 1.87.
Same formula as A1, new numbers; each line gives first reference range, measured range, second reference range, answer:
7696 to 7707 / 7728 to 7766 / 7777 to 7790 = 1.2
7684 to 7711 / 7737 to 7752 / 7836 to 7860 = 1.4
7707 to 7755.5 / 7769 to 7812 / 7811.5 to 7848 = 2.3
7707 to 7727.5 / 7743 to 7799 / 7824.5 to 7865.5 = 3.4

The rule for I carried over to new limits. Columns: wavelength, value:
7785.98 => 4.249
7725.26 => 4.112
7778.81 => 4.07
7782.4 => 4.462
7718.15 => 4.846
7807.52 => 3.833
